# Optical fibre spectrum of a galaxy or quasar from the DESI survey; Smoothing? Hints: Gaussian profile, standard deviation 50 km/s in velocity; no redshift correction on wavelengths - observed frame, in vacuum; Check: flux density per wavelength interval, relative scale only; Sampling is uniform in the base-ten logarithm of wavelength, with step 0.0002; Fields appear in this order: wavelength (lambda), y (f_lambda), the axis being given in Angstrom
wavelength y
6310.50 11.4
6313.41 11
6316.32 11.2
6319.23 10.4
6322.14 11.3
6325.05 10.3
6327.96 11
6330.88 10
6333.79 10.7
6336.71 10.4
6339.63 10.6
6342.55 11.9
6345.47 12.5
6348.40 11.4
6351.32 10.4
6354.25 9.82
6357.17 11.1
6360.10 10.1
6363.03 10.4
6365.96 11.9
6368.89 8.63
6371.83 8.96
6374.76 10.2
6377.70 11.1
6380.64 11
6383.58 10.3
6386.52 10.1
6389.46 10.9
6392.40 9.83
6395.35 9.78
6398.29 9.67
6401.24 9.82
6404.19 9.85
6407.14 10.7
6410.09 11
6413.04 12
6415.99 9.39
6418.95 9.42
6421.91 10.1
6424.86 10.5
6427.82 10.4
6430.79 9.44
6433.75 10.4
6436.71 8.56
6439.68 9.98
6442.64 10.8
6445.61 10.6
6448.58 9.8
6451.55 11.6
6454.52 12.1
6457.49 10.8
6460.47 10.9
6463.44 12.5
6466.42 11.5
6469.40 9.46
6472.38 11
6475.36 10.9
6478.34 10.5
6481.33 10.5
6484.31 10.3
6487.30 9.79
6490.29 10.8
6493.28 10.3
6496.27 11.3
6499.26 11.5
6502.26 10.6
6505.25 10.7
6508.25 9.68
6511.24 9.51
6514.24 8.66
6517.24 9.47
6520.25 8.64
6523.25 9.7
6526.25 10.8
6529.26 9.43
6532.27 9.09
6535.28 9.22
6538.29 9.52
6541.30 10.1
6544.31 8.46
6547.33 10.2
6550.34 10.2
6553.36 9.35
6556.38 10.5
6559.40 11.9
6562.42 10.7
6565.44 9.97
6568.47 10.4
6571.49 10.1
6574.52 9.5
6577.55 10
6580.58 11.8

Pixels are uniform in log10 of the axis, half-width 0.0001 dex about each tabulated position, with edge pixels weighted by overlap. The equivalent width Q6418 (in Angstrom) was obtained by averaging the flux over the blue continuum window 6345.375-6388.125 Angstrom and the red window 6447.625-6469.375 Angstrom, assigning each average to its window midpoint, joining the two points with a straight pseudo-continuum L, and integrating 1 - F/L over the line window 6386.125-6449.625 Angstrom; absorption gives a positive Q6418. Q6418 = 4.3 Angstrom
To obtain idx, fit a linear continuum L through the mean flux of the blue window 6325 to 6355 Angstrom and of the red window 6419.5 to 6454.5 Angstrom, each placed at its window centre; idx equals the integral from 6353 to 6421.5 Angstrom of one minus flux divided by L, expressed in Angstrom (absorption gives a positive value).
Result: 2.0 Angstrom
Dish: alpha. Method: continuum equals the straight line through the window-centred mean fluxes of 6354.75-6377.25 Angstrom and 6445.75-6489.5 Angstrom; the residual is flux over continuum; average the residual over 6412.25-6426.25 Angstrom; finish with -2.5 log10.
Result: 0.03 mag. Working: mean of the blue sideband 10.2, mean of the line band 10.2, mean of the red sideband 10.8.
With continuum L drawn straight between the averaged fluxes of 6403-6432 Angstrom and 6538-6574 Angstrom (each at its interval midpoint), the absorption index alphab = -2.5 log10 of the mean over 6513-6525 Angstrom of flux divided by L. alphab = 0.11 mag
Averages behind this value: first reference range 10.3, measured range 9.16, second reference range 10.1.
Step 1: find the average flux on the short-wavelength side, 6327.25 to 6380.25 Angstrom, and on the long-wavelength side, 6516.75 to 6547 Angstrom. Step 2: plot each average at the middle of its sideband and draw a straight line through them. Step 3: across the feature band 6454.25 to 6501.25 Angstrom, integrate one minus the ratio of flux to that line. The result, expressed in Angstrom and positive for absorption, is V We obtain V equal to -4.9 Angstrom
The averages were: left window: 10.6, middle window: 10.8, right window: 9.47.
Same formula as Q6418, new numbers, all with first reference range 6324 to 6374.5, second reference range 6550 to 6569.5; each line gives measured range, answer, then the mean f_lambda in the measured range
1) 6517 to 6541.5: 2.19 Angstrom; 9.53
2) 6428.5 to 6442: 1.04 Angstrom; 9.72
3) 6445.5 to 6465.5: -1.37 Angstrom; 11.2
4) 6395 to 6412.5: 0.48 Angstrom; 10.3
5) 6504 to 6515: 0.84 Angstrom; 9.68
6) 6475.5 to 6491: 0.14 Angstrom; 10.4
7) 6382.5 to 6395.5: 0.42 Angstrom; 10.2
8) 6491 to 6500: -0.42 Angstrom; 11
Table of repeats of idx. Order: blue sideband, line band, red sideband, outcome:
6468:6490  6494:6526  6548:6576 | 1.0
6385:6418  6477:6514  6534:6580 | -1.0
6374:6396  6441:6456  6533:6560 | -1.1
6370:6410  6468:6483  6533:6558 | -0.9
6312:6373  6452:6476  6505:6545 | -3.1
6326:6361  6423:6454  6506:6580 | 0.3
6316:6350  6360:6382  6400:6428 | 0.8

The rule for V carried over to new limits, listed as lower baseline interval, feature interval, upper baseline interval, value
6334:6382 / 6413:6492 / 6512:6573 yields -2.1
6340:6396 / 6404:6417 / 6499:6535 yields -0.5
